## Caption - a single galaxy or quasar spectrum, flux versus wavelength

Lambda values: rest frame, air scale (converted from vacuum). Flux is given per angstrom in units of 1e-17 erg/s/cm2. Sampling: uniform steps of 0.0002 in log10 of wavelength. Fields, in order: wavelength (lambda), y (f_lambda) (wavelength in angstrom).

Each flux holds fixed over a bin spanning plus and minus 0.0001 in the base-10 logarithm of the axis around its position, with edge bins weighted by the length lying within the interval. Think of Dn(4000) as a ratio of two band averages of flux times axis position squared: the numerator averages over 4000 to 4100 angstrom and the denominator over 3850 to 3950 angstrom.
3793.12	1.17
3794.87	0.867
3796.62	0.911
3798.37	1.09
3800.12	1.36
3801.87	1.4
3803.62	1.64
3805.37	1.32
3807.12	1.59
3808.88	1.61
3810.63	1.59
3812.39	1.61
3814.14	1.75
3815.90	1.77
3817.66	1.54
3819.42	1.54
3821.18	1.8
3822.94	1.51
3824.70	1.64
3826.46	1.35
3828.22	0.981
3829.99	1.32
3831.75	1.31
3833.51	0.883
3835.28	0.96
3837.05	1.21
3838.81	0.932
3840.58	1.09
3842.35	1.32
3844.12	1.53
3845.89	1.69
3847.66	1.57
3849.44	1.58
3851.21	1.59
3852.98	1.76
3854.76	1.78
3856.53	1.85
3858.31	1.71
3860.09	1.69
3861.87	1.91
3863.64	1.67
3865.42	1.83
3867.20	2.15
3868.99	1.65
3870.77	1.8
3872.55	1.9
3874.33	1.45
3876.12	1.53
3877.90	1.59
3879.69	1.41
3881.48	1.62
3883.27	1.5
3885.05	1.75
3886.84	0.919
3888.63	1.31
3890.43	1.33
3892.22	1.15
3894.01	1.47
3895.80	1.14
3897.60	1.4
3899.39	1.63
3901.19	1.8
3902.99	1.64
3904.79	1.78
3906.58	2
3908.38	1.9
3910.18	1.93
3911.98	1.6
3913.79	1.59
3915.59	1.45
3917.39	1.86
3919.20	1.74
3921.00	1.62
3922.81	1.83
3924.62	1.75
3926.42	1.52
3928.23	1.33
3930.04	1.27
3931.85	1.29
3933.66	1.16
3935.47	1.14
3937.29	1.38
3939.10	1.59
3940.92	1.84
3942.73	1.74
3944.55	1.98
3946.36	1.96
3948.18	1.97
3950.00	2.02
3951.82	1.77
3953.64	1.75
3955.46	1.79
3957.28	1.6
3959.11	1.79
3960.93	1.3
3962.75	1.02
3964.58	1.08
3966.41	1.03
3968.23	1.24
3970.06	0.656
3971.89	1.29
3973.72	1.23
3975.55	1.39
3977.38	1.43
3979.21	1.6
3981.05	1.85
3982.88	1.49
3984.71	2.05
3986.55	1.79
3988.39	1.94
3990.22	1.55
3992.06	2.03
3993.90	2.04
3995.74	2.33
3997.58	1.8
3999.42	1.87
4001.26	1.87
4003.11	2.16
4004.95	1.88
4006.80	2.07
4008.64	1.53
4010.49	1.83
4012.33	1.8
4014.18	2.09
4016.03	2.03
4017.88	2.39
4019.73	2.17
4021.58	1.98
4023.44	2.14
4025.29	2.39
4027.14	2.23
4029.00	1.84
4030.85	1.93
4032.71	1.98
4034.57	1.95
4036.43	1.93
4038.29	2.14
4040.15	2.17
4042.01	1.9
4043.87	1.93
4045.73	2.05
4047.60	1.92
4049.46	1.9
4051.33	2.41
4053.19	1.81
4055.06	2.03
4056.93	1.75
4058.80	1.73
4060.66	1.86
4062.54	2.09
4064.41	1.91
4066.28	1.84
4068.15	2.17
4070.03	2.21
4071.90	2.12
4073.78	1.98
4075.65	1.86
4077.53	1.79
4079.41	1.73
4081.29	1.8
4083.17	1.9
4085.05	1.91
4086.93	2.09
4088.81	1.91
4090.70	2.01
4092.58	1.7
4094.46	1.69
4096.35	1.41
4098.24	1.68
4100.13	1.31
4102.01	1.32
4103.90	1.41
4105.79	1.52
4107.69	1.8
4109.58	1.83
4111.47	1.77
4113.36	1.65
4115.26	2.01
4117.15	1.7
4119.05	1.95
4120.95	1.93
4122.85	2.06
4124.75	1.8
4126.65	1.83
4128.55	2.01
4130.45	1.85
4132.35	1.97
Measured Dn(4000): 1.3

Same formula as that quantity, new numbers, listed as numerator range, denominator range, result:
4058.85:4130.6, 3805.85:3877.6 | 1.34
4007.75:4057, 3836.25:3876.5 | 1.36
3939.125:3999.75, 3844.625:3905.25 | 1.08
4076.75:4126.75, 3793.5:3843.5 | 1.50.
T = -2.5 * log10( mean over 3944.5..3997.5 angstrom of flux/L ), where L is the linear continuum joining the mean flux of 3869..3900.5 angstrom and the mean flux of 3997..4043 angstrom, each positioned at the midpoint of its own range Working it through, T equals 0.12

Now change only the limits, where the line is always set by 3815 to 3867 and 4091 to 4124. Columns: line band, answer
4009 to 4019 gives -0.22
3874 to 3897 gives 0.10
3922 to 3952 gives -0.03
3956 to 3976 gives 0.27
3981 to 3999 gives -0.17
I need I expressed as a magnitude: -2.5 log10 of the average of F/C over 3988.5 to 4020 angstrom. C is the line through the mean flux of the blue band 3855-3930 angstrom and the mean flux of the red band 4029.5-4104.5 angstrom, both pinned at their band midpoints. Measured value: -0.10 mag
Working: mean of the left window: 1.62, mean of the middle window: 1.96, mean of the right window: 1.88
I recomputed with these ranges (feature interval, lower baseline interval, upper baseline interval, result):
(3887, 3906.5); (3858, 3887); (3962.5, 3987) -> 0.09 mag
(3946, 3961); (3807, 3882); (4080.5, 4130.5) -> -0.10 mag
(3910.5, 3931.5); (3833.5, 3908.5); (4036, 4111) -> 0.02 mag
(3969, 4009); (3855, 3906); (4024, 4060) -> 0.09 mag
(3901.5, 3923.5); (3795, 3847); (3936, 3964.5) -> -0.10 mag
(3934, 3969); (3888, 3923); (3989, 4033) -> 0.13 mag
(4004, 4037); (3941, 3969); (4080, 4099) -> -0.18 mag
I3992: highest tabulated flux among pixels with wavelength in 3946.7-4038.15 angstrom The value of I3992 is 2.39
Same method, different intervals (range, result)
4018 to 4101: 2.41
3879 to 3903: 1.8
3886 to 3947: 2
